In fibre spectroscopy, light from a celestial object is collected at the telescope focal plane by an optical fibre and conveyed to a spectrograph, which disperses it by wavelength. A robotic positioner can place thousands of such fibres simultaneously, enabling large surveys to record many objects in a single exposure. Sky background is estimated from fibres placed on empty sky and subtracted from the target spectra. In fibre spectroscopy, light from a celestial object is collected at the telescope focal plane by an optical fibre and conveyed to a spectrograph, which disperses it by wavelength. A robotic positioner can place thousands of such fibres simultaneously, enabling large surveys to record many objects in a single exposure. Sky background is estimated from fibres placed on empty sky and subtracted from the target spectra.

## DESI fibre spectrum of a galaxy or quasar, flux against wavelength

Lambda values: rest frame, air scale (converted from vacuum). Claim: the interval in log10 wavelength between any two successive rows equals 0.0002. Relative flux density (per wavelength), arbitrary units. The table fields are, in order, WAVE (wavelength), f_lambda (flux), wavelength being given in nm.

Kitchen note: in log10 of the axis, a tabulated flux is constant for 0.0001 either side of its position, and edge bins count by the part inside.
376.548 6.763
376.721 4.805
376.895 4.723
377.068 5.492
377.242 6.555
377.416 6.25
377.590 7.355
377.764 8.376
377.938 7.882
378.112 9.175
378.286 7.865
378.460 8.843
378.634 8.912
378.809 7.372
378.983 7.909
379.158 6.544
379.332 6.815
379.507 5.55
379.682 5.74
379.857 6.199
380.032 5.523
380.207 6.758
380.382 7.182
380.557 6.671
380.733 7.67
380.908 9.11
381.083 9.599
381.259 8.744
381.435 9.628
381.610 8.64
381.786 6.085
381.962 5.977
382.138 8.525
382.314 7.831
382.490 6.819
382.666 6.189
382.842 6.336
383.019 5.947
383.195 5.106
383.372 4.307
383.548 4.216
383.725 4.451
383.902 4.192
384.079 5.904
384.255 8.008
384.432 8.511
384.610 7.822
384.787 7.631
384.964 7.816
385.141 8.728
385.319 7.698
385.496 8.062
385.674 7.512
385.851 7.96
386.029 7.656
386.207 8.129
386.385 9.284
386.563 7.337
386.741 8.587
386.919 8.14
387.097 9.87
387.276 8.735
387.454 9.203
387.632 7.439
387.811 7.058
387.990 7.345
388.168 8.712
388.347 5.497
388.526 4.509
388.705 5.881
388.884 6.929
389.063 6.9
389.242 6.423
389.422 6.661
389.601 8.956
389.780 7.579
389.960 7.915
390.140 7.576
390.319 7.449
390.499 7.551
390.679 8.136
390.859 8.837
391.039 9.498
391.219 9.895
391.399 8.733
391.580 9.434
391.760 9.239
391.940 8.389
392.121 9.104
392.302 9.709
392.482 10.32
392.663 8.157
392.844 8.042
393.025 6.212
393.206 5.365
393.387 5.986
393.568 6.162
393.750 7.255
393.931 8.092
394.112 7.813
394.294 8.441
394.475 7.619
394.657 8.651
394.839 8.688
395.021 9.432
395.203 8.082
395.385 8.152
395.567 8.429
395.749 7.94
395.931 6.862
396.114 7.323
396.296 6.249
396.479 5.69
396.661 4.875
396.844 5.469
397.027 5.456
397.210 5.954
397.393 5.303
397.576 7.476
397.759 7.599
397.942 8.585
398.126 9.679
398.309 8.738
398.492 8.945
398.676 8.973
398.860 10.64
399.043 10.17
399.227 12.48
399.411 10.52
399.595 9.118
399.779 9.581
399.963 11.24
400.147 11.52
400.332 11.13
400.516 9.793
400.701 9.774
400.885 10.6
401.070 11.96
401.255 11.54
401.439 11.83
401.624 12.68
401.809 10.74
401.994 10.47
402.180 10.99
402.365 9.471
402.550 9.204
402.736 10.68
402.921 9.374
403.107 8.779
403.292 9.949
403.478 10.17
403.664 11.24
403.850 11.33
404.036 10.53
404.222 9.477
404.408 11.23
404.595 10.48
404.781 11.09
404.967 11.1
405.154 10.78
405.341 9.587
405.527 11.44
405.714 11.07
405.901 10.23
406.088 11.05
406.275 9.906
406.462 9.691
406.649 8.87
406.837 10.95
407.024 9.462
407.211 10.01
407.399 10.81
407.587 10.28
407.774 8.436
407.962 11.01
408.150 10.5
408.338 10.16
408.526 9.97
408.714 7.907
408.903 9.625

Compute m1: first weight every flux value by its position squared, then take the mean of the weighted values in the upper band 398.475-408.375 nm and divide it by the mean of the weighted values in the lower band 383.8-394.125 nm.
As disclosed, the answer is 1.4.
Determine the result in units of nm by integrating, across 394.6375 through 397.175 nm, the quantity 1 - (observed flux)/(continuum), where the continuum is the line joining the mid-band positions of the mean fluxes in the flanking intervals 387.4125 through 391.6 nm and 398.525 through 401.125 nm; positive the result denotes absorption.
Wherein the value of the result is 0.59 nm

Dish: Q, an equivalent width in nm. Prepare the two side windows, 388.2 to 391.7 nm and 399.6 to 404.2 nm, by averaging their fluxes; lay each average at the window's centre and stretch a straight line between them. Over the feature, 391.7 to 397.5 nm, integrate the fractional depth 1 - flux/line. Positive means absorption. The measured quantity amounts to 0.85 nm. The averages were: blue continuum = 7.63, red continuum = 10.6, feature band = 7.44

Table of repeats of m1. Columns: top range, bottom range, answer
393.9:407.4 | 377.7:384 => 1.50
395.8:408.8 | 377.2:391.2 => 1.44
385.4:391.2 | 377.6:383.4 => 1.11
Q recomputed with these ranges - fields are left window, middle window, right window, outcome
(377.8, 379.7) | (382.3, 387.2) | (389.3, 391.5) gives 0.48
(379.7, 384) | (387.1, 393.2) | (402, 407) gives 0.08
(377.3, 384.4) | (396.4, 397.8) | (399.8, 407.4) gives 0.53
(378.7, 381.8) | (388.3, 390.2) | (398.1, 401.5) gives 0.43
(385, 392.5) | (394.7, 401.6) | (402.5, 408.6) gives 0.35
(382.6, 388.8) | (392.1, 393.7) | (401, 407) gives 0.16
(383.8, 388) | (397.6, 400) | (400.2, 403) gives 0.14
